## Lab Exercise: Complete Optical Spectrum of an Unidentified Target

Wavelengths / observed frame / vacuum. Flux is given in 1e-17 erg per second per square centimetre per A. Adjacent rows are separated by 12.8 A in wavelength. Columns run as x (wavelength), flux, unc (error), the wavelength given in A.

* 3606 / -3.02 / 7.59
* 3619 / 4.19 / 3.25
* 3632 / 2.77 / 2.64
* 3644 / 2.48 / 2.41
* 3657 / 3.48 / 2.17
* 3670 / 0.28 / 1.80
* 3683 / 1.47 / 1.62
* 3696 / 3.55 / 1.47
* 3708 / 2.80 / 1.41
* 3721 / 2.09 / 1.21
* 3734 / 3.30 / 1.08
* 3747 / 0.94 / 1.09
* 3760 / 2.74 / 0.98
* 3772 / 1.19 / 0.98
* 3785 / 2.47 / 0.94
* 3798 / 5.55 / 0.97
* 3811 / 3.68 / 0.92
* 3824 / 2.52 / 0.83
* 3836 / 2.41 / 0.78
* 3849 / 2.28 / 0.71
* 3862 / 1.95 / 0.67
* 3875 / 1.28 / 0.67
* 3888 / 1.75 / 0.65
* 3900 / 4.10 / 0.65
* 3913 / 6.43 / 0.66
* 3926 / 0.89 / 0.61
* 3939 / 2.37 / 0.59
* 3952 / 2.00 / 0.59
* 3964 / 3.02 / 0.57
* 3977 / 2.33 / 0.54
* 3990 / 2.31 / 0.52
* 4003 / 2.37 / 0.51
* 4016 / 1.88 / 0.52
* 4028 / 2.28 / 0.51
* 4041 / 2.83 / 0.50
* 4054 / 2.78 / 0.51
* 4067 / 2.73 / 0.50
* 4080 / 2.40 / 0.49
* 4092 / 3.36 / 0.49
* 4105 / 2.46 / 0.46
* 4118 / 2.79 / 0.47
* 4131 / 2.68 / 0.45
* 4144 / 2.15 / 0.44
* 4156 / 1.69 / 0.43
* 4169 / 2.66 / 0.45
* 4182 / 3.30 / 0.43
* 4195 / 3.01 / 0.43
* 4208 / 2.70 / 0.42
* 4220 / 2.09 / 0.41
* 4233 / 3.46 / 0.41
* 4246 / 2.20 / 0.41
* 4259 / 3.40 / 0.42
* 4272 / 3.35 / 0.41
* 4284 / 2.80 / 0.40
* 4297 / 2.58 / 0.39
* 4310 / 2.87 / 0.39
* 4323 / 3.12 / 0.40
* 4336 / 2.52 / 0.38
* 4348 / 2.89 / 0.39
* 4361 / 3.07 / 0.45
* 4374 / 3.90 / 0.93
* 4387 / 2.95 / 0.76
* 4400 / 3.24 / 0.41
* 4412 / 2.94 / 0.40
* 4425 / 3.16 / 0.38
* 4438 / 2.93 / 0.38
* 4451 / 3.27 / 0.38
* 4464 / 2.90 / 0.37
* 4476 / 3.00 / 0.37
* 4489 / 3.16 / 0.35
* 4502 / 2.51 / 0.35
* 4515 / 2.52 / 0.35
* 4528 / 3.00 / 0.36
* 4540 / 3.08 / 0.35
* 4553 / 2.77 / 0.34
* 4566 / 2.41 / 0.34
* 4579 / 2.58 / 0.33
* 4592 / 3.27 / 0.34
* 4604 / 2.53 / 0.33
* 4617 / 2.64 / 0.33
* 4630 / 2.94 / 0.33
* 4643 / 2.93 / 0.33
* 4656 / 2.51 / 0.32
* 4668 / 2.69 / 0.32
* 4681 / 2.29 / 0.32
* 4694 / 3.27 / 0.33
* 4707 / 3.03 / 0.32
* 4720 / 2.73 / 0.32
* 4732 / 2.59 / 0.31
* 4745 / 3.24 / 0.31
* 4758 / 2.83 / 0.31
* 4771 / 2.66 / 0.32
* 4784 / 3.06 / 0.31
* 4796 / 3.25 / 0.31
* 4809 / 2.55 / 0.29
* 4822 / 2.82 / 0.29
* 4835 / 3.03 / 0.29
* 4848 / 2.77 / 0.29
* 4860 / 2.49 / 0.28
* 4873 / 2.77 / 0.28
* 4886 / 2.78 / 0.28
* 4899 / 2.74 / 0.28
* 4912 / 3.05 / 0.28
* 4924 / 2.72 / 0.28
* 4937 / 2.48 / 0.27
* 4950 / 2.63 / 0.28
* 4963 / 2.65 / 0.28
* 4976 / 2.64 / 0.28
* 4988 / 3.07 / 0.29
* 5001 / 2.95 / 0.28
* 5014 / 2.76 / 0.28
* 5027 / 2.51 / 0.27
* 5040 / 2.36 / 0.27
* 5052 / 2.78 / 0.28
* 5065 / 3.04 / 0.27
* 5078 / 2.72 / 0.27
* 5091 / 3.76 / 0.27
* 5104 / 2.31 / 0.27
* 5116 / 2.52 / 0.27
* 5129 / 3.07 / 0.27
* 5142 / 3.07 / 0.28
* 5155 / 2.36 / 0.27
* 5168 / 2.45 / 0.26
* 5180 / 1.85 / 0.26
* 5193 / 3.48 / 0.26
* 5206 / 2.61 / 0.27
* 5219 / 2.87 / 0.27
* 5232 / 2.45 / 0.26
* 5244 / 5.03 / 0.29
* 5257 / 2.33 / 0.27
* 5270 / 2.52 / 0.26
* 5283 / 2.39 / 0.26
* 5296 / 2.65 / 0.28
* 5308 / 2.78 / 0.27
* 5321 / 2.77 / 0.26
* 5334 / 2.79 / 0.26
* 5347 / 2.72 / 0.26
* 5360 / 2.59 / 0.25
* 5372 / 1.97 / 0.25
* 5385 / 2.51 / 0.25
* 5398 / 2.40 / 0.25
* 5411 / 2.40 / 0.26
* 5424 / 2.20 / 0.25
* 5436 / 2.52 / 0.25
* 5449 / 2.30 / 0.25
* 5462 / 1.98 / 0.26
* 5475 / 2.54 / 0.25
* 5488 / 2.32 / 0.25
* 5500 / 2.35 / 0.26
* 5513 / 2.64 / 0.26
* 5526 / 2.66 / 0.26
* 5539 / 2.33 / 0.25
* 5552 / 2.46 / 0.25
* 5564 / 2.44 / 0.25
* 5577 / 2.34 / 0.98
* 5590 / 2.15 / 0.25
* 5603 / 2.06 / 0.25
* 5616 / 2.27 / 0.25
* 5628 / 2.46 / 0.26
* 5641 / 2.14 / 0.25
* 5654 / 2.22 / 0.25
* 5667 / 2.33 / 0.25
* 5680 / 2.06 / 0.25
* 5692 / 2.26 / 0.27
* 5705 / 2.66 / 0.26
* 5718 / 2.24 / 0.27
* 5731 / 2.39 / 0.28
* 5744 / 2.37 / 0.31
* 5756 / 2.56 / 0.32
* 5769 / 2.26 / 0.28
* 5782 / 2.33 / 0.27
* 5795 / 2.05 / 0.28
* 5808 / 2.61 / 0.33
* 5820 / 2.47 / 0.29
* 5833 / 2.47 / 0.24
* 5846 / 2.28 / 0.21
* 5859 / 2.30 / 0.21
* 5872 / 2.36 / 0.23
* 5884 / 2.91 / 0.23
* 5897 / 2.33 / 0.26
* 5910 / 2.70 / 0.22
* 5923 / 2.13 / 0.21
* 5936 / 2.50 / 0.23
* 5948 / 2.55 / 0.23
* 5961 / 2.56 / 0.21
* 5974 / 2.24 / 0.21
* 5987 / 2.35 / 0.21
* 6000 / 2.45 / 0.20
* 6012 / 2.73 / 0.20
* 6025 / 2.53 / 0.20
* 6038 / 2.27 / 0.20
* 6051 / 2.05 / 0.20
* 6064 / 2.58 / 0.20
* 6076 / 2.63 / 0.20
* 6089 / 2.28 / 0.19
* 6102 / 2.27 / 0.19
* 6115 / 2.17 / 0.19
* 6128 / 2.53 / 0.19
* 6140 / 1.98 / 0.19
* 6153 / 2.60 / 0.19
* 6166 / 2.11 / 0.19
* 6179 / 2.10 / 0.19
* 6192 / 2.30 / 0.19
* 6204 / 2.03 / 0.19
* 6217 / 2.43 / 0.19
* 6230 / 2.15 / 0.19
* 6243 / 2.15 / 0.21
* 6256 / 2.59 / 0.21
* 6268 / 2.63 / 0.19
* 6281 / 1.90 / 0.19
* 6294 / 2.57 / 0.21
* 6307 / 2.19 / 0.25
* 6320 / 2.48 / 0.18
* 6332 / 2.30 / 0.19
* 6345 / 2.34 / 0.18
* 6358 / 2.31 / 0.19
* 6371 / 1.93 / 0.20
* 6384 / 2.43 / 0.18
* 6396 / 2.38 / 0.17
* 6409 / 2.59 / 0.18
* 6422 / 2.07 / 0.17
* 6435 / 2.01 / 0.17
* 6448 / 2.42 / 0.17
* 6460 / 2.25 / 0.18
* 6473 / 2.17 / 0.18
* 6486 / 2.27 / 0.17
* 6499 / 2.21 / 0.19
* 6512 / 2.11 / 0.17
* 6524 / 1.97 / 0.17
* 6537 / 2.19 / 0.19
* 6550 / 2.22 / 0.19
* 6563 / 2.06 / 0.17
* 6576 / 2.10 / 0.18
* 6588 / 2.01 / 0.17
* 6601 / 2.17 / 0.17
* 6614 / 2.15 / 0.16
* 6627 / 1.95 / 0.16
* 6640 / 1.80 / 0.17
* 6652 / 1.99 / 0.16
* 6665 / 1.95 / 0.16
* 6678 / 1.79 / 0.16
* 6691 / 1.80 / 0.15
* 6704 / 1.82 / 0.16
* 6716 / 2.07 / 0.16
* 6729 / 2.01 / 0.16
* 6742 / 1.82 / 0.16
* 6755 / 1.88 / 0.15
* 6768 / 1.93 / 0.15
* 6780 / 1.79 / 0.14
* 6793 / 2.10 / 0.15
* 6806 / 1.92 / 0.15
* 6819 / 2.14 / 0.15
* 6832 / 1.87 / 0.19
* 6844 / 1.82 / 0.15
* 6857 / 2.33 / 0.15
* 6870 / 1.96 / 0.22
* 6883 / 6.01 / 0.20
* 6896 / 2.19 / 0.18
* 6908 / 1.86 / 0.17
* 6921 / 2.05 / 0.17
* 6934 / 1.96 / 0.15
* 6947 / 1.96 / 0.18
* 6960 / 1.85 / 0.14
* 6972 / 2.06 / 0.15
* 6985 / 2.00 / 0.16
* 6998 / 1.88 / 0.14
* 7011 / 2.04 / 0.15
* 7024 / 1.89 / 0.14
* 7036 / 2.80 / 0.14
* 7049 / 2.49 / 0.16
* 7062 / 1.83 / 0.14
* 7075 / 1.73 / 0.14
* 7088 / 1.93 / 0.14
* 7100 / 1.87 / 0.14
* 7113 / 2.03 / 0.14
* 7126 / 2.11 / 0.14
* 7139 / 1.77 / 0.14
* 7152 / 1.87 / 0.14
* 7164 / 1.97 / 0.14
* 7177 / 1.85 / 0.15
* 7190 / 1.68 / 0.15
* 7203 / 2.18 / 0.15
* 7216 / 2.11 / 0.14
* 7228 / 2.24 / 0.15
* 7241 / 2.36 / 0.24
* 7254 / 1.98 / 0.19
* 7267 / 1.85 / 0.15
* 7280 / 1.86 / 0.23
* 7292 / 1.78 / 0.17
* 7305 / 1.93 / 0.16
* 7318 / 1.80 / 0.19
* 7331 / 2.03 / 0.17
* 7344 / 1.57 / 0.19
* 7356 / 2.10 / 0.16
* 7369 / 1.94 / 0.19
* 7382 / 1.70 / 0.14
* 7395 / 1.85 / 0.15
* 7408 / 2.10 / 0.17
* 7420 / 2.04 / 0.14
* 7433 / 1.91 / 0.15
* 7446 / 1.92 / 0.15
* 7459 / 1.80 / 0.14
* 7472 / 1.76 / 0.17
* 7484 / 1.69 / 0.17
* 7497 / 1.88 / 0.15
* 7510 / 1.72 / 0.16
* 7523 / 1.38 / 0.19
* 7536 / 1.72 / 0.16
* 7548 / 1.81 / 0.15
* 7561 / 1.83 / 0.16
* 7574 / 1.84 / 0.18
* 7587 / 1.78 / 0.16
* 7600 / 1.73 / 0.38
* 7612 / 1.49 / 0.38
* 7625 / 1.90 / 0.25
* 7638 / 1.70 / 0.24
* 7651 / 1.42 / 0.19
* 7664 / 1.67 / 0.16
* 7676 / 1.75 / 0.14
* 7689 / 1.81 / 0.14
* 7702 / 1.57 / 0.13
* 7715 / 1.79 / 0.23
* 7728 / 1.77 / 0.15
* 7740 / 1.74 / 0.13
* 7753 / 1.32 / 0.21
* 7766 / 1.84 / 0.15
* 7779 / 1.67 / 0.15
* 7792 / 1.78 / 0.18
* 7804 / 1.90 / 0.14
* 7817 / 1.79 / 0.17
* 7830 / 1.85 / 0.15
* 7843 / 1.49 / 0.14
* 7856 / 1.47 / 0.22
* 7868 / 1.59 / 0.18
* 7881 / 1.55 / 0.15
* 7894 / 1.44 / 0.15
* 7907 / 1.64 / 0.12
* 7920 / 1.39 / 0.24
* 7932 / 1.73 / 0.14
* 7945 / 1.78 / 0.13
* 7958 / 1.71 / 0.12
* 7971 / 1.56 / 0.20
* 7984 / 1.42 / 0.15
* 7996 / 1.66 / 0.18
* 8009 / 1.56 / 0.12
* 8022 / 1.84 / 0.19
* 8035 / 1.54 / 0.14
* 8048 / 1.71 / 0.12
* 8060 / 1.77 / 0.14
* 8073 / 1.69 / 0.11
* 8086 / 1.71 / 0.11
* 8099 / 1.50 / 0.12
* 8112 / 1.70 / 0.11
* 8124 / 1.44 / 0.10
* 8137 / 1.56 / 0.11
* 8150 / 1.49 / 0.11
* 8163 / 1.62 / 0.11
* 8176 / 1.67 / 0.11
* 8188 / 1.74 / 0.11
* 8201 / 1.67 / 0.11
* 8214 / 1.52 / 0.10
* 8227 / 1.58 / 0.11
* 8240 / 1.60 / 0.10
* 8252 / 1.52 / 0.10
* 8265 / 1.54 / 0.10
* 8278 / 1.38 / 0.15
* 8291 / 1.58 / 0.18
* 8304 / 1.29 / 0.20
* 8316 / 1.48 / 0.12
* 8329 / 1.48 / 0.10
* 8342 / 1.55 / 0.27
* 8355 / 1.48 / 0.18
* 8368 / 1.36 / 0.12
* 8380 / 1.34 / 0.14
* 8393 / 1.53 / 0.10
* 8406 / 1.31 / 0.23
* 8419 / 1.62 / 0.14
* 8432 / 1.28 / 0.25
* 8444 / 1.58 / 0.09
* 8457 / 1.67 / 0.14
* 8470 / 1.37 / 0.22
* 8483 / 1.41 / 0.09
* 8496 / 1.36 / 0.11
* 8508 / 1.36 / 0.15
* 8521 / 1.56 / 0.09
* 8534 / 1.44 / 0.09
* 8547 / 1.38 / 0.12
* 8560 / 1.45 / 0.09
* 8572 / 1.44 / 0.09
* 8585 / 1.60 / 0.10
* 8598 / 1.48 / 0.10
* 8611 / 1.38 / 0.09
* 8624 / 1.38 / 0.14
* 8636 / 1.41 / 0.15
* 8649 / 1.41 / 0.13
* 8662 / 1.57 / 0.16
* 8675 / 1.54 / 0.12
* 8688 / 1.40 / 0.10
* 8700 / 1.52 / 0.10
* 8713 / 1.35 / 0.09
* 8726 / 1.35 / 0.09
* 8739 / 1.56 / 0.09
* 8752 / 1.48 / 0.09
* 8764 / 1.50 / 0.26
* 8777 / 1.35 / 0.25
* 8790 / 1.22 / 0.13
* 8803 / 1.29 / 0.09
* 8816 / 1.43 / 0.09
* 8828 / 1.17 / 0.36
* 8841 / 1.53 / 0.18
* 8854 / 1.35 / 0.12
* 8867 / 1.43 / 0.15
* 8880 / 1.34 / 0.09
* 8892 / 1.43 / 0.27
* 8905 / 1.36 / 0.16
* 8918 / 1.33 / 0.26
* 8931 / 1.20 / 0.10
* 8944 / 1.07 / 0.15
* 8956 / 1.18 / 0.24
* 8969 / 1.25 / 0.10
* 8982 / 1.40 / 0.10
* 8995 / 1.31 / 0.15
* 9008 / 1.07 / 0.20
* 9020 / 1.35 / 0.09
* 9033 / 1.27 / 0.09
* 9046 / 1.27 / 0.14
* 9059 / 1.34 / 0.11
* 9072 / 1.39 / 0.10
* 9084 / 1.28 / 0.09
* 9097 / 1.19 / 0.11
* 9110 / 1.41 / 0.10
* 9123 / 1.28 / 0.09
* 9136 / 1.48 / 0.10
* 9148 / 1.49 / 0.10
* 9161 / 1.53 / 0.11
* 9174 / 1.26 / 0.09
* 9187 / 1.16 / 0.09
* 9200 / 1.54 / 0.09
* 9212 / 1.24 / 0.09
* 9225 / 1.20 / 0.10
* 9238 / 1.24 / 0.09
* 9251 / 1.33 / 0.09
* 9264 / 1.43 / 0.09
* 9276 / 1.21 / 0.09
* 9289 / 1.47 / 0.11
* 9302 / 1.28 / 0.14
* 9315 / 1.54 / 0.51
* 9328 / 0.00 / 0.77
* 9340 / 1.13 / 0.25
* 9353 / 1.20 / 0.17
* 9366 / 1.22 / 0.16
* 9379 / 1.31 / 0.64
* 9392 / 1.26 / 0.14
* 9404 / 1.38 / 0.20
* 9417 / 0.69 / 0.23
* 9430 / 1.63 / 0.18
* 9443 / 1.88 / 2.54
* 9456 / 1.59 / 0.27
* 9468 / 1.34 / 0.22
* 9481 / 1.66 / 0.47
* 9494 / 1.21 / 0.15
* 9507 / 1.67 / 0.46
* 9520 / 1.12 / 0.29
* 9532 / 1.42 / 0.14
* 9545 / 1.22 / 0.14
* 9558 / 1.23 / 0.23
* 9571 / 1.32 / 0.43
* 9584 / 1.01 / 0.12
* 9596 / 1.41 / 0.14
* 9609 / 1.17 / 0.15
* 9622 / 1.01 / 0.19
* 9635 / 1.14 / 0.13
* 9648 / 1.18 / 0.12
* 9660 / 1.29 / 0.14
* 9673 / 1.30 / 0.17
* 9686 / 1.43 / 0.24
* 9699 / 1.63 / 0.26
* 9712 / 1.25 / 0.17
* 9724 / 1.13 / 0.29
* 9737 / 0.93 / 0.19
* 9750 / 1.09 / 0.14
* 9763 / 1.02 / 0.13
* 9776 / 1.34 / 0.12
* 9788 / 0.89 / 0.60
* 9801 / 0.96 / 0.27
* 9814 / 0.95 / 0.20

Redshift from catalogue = 0.05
